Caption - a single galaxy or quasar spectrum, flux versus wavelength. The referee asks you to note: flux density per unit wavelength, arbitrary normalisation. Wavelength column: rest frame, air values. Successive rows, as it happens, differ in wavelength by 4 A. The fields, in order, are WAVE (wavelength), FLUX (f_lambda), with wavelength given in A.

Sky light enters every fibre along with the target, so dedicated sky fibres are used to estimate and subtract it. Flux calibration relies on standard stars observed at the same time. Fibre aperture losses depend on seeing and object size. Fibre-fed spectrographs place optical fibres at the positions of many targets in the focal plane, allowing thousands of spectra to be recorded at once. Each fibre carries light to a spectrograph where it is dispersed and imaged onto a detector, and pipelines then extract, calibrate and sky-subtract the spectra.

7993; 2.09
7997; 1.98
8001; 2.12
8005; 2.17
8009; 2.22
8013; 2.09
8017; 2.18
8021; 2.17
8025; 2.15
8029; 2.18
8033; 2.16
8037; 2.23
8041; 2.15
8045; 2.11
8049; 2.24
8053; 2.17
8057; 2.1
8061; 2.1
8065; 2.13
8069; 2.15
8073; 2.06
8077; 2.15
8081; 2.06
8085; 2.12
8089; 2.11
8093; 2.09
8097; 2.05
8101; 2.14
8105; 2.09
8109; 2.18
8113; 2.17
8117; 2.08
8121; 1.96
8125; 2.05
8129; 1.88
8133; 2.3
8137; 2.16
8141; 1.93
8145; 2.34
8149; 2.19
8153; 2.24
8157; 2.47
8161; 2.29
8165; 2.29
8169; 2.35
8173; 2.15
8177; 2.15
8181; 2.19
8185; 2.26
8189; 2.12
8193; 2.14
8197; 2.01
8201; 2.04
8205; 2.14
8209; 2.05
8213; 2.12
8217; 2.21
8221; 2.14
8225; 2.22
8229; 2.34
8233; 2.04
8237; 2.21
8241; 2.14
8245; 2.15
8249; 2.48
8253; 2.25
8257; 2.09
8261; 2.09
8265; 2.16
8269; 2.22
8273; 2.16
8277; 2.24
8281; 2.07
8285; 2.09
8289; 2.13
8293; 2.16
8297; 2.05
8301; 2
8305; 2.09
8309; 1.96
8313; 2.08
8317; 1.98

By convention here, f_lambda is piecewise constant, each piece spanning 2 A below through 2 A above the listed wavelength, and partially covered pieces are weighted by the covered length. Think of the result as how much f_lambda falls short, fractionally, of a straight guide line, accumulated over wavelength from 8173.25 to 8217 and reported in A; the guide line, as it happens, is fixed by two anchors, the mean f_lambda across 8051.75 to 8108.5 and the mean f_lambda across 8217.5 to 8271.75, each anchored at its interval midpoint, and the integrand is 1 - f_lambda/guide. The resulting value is 0.8 A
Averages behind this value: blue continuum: 2.11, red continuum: 2.19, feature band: 2.13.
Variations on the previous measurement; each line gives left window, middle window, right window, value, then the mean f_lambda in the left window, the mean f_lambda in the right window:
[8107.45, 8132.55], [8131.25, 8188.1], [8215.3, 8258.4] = -3.2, 2.07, 2.21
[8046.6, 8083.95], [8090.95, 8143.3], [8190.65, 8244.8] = 1.2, 2.13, 2.14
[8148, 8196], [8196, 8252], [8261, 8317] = 0.2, 2.23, 2.1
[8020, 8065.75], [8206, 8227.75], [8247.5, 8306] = 0.0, 2.16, 2.15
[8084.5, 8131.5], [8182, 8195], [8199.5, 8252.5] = -0.2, 2.08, 2.18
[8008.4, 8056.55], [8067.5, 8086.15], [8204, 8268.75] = 0.5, 2.17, 2.18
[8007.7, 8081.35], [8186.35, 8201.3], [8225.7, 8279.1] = 0.6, 2.15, 2.2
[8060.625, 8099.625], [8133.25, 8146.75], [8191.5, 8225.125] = -0.3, 2.1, 2.11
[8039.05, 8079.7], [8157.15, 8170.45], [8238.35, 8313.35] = -1.2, 2.13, 2.14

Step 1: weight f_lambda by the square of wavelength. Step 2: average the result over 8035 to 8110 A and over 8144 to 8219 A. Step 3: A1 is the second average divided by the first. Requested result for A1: 1.1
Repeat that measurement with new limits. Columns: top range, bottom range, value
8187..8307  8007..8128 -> 1.05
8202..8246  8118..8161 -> 1.02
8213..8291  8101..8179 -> 1.03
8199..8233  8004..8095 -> 1.05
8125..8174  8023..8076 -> 1.05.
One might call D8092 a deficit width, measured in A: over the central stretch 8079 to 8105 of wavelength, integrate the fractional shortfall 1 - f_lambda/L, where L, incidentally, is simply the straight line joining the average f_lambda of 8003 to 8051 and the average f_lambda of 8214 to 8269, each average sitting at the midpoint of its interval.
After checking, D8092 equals 1.0 A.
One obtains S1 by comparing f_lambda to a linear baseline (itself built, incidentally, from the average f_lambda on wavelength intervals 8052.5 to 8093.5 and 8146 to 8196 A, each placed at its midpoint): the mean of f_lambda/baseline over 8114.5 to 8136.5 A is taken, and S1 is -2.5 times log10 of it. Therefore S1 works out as 0.058 mag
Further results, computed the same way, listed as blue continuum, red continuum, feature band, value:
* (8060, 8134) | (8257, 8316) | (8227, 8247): -0.04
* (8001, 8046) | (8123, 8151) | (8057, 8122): 0.02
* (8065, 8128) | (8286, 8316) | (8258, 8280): -0.05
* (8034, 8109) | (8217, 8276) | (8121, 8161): -0.01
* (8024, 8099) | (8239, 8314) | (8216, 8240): -0.03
